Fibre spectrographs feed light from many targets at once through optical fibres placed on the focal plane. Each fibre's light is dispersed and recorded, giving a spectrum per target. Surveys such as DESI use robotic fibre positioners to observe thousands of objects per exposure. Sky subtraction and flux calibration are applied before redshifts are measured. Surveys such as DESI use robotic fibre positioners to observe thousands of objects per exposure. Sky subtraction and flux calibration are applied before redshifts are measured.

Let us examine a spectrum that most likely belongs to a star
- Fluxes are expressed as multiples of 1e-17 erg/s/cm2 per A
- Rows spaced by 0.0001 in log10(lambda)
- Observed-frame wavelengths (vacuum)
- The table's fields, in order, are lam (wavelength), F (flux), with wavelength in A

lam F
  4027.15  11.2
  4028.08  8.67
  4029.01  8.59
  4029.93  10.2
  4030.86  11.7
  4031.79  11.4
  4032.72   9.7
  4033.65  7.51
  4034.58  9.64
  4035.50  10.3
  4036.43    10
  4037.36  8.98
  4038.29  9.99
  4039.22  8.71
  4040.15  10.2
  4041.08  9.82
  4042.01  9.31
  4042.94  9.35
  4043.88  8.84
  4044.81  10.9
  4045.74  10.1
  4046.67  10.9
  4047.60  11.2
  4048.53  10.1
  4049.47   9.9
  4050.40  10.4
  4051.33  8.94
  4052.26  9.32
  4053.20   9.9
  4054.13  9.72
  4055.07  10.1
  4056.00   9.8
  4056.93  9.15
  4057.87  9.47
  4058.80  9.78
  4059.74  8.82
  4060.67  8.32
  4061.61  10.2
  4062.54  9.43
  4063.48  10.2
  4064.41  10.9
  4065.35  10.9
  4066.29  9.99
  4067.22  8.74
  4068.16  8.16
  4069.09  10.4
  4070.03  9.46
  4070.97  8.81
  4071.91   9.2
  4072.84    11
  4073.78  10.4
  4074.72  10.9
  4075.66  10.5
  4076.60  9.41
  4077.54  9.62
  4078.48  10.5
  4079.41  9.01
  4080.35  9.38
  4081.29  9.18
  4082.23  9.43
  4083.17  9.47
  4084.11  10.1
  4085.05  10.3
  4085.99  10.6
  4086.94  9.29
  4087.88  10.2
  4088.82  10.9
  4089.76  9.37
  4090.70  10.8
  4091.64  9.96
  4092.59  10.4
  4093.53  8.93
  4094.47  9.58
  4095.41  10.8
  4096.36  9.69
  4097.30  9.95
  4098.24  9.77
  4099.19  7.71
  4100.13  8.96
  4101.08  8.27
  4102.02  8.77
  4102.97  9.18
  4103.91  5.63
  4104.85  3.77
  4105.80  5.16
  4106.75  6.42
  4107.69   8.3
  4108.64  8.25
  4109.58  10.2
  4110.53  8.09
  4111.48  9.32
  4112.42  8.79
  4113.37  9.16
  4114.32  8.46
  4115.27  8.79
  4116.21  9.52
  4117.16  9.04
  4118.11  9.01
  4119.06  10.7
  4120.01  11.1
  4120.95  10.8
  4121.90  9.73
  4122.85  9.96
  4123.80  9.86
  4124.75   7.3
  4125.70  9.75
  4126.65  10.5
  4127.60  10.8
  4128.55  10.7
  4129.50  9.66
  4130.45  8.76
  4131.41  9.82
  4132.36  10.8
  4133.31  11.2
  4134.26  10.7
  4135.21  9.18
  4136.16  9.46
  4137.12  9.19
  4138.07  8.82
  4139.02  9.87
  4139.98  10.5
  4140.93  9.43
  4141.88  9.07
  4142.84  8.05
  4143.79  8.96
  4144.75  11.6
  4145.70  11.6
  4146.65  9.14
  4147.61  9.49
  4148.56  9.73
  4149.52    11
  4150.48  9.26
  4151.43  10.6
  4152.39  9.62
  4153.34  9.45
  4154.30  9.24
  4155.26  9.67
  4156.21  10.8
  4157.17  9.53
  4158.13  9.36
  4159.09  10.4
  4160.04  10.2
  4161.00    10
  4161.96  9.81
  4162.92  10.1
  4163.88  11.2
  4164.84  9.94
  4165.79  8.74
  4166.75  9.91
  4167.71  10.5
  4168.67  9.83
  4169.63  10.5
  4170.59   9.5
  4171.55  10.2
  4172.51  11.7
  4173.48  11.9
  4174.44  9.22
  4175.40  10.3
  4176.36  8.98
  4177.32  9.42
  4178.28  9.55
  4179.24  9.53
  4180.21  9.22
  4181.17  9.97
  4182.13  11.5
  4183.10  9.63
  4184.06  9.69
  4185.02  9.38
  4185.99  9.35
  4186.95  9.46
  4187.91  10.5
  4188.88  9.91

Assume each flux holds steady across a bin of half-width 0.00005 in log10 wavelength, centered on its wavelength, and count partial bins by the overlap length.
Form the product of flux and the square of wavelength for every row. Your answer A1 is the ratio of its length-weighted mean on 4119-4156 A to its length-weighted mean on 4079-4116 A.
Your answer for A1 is 1.12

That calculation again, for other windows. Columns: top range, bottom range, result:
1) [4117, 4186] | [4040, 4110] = 1.09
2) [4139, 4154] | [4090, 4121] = 1.13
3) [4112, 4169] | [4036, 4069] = 1.05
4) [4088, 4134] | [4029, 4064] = 0.97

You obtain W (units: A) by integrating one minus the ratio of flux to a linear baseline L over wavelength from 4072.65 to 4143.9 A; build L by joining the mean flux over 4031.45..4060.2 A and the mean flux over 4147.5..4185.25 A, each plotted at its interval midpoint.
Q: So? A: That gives 3.3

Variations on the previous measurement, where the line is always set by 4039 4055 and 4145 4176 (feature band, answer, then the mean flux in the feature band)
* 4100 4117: 3.3 A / 8.06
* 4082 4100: 0.2 A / 9.84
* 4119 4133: 0.0 A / 10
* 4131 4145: 0.4 A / 9.75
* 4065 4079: 0.1 A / 9.86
